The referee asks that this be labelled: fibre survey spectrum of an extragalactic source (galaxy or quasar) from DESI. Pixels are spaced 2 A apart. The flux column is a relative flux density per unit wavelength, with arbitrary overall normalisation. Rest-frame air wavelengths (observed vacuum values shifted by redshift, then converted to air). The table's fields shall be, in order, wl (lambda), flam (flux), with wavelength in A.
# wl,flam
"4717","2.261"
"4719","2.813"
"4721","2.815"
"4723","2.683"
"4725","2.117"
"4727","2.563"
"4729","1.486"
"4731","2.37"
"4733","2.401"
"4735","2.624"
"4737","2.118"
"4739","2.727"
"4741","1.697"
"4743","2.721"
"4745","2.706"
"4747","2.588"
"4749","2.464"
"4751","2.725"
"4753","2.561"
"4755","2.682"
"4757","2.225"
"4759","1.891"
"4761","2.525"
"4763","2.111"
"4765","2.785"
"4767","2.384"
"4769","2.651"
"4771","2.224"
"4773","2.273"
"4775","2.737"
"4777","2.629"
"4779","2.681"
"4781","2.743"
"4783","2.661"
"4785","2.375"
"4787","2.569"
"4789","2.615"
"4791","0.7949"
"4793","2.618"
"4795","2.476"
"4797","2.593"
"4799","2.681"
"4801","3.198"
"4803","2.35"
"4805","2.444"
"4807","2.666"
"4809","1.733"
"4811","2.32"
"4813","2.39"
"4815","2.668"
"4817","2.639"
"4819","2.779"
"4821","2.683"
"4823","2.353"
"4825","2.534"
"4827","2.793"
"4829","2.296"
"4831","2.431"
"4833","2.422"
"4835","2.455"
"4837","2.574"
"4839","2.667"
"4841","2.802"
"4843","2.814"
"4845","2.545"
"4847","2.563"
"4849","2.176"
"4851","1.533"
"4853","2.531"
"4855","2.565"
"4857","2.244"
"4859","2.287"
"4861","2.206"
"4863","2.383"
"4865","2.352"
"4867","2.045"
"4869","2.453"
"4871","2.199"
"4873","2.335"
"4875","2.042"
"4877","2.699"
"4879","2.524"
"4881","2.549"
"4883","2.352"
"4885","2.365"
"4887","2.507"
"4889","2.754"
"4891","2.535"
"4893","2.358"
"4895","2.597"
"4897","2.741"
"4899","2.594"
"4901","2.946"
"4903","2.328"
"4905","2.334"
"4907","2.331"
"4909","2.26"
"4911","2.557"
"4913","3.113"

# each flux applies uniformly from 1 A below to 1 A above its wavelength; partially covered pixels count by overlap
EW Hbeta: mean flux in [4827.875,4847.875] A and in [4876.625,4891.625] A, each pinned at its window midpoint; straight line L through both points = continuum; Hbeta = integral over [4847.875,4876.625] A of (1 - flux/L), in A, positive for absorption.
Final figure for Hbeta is 3.3 A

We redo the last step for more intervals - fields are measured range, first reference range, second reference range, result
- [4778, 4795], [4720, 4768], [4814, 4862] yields 0.4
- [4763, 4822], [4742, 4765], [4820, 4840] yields 0.4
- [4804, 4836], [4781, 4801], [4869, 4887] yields -0.7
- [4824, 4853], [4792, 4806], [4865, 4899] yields 0.7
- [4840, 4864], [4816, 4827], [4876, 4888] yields 1.6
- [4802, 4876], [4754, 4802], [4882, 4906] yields 2.6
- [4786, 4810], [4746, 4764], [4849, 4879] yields -0.3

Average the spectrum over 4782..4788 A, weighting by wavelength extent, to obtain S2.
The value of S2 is 2.54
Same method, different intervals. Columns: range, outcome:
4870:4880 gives 2.36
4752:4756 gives 2.62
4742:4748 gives 2.67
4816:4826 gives 2.6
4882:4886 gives 2.36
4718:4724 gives 2.77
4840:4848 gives 2.68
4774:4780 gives 2.68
